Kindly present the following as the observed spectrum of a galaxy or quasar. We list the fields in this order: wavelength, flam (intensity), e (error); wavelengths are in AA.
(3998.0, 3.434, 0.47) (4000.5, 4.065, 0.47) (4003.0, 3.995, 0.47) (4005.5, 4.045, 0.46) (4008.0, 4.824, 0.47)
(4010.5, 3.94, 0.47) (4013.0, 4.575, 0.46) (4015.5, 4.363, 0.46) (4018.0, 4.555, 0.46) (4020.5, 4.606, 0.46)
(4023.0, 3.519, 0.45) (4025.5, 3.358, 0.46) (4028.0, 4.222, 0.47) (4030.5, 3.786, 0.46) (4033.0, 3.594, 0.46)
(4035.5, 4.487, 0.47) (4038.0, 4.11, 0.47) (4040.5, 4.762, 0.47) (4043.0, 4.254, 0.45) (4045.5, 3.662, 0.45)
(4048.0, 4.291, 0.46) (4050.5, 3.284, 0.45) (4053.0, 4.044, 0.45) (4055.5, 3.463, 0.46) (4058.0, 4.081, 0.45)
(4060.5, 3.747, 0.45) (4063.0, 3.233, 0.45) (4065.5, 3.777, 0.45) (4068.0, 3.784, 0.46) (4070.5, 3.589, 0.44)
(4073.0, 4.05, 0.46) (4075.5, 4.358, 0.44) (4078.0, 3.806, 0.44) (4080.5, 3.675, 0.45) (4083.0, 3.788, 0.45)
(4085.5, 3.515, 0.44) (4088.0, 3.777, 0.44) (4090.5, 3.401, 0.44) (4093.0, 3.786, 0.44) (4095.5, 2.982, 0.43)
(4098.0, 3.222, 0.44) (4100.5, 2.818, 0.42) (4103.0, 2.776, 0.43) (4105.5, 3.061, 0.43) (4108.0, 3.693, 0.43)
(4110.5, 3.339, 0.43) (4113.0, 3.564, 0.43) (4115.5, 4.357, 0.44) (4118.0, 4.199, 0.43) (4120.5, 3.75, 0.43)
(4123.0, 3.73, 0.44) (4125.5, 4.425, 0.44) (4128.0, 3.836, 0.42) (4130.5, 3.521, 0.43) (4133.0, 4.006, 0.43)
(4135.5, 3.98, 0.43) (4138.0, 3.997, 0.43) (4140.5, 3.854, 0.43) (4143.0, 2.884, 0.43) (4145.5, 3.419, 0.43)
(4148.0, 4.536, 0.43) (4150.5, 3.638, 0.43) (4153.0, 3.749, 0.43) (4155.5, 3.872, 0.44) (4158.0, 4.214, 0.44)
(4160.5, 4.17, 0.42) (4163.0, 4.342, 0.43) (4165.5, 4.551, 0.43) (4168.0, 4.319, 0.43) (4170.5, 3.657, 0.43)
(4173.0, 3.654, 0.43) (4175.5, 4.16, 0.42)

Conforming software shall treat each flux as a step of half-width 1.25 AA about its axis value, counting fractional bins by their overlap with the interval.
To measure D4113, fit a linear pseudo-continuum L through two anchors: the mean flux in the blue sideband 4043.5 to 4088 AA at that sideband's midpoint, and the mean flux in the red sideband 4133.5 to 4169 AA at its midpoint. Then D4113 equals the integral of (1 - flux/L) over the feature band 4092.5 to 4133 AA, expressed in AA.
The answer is 3.2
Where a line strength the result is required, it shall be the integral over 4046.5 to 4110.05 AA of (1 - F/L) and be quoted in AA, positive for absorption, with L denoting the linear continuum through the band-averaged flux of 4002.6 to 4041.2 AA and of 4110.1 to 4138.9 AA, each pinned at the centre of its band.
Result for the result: 6.8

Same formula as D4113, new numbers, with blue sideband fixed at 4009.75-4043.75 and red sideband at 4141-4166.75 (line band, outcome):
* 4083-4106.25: 4.3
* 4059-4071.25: 1.4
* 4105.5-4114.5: 1.2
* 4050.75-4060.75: 0.8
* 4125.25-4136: 0.2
